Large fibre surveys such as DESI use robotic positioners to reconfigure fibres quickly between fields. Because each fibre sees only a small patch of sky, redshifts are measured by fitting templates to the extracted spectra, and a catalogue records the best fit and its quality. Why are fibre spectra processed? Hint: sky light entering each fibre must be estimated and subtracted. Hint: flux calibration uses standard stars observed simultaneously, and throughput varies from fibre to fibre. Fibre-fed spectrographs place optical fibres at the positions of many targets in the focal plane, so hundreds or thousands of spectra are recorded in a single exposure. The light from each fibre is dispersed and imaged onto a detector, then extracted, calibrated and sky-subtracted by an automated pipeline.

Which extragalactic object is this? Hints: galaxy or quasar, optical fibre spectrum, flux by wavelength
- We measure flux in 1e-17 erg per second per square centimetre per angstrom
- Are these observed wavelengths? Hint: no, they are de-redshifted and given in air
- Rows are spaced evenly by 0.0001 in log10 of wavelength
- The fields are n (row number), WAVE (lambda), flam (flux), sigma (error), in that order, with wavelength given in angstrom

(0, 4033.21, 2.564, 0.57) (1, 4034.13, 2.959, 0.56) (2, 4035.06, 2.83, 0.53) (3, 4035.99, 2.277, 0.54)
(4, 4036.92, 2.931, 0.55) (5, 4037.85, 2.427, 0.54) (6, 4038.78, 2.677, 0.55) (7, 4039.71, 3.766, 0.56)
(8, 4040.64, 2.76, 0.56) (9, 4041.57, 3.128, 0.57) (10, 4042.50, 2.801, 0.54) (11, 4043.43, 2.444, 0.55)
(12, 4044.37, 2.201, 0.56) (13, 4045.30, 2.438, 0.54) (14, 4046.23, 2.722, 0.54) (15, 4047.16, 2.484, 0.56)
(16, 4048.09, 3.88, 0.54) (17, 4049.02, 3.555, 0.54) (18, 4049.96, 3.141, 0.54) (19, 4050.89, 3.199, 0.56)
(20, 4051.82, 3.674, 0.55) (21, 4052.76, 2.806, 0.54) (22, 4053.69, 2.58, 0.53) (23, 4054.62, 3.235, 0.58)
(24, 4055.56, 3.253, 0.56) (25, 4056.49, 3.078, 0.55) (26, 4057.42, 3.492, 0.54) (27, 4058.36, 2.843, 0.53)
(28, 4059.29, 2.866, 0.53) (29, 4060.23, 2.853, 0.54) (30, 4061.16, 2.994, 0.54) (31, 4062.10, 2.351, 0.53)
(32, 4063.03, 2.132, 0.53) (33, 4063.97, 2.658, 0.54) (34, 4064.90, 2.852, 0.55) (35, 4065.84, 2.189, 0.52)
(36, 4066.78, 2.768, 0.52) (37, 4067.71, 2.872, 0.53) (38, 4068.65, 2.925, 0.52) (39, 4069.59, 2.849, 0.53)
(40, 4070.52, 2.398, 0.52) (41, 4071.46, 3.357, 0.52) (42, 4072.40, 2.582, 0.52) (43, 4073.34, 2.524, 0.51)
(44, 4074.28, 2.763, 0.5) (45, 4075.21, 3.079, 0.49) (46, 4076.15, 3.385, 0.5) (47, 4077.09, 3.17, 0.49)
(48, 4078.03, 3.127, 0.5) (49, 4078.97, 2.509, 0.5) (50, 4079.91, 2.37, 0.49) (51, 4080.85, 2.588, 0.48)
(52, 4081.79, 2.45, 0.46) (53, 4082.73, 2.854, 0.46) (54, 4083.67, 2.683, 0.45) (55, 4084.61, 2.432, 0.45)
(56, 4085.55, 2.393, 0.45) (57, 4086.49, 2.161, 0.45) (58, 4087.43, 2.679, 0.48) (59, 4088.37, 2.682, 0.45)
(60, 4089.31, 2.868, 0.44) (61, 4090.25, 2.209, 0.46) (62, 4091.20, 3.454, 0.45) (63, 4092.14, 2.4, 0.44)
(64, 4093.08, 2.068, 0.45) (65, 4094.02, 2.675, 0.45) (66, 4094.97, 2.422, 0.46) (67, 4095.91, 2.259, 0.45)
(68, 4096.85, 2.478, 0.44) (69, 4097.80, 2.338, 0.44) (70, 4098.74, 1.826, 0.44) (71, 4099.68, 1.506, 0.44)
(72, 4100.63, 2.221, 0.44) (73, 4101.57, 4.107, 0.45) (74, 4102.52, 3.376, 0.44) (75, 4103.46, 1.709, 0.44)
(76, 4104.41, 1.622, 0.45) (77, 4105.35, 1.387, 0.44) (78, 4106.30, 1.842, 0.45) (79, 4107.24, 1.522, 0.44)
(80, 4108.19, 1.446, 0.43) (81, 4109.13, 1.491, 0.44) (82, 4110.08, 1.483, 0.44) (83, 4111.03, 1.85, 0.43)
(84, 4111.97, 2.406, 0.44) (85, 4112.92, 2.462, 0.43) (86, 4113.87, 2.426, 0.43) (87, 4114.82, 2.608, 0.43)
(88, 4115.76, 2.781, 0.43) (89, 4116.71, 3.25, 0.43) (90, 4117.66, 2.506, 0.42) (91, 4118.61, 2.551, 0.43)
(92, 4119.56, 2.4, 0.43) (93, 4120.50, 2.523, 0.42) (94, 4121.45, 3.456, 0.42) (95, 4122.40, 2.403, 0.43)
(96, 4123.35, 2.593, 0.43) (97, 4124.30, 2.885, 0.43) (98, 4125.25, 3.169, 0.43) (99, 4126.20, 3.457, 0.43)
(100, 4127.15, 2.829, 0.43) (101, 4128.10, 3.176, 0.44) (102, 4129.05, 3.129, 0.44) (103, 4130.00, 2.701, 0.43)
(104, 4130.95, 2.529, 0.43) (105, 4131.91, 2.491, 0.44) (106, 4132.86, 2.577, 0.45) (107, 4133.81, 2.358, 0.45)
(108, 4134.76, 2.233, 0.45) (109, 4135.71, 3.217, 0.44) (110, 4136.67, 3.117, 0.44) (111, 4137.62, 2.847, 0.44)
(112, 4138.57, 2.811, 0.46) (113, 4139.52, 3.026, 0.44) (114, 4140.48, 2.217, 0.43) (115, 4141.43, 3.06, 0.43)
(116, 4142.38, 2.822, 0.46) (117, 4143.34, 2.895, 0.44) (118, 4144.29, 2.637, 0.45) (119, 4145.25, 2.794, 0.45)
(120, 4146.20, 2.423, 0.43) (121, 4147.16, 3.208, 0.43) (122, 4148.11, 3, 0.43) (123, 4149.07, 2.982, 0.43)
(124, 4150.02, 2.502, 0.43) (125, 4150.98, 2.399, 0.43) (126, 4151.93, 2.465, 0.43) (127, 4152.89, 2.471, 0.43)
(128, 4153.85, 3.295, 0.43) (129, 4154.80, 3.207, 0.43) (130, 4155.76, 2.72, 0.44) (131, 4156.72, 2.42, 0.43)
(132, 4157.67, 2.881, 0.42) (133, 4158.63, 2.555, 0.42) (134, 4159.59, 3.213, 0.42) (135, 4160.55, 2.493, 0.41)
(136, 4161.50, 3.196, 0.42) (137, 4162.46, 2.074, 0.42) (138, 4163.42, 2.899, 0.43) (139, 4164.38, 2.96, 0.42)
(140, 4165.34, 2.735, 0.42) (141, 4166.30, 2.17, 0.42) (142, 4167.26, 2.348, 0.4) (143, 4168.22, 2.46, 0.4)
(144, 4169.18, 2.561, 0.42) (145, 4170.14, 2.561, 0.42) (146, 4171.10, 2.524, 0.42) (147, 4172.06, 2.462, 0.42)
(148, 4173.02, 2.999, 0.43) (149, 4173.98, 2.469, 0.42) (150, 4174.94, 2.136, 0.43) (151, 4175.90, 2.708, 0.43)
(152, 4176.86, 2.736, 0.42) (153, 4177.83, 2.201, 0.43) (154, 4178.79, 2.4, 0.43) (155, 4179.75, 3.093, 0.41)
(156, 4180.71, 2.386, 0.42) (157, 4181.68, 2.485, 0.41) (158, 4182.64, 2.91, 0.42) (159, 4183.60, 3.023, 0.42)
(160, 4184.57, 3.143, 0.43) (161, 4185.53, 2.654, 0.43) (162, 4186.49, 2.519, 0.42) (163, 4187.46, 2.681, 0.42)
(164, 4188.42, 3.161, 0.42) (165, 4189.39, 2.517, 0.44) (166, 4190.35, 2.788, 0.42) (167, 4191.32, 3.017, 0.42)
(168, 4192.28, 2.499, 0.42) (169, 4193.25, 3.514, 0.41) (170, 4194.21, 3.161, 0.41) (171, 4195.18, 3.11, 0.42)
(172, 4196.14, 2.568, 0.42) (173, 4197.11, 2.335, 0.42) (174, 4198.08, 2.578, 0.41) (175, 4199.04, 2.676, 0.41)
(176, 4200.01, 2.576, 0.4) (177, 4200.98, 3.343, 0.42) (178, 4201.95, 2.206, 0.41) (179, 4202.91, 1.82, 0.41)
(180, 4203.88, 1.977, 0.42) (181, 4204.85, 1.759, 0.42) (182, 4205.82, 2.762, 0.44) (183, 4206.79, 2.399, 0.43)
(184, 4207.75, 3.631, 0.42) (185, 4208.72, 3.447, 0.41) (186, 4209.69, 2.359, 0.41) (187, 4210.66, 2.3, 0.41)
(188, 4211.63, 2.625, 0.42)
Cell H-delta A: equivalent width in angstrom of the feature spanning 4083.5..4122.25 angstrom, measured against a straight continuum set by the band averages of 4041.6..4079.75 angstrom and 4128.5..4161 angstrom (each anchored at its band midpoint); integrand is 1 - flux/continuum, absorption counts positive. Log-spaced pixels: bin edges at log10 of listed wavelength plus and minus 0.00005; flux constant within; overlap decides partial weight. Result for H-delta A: 6.2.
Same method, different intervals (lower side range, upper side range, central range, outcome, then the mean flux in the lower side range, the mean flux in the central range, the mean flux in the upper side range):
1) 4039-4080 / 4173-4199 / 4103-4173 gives 4.9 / 2.89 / 2.59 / 2.73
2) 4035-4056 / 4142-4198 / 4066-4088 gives 1.1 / 2.92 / 2.73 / 2.71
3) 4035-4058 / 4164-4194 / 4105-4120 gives 3.5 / 2.95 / 2.16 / 2.68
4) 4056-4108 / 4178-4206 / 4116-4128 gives -1.1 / 2.58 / 2.84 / 2.67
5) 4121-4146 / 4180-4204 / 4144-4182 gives 1.6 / 2.82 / 2.66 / 2.72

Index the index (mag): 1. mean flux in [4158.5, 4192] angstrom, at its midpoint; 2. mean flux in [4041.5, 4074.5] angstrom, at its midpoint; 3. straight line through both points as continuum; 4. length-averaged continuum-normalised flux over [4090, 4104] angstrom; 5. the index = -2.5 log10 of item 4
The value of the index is 0.13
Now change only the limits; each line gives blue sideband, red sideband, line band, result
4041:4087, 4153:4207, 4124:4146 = -0.04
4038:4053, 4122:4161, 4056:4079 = 0.04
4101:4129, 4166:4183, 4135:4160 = -0.12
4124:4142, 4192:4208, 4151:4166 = 0.00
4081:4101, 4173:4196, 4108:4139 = -0.03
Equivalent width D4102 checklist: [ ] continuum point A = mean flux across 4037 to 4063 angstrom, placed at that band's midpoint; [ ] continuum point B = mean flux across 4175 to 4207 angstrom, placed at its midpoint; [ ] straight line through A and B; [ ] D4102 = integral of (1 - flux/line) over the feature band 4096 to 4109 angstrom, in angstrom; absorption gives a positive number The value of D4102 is 3.4 angstrom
